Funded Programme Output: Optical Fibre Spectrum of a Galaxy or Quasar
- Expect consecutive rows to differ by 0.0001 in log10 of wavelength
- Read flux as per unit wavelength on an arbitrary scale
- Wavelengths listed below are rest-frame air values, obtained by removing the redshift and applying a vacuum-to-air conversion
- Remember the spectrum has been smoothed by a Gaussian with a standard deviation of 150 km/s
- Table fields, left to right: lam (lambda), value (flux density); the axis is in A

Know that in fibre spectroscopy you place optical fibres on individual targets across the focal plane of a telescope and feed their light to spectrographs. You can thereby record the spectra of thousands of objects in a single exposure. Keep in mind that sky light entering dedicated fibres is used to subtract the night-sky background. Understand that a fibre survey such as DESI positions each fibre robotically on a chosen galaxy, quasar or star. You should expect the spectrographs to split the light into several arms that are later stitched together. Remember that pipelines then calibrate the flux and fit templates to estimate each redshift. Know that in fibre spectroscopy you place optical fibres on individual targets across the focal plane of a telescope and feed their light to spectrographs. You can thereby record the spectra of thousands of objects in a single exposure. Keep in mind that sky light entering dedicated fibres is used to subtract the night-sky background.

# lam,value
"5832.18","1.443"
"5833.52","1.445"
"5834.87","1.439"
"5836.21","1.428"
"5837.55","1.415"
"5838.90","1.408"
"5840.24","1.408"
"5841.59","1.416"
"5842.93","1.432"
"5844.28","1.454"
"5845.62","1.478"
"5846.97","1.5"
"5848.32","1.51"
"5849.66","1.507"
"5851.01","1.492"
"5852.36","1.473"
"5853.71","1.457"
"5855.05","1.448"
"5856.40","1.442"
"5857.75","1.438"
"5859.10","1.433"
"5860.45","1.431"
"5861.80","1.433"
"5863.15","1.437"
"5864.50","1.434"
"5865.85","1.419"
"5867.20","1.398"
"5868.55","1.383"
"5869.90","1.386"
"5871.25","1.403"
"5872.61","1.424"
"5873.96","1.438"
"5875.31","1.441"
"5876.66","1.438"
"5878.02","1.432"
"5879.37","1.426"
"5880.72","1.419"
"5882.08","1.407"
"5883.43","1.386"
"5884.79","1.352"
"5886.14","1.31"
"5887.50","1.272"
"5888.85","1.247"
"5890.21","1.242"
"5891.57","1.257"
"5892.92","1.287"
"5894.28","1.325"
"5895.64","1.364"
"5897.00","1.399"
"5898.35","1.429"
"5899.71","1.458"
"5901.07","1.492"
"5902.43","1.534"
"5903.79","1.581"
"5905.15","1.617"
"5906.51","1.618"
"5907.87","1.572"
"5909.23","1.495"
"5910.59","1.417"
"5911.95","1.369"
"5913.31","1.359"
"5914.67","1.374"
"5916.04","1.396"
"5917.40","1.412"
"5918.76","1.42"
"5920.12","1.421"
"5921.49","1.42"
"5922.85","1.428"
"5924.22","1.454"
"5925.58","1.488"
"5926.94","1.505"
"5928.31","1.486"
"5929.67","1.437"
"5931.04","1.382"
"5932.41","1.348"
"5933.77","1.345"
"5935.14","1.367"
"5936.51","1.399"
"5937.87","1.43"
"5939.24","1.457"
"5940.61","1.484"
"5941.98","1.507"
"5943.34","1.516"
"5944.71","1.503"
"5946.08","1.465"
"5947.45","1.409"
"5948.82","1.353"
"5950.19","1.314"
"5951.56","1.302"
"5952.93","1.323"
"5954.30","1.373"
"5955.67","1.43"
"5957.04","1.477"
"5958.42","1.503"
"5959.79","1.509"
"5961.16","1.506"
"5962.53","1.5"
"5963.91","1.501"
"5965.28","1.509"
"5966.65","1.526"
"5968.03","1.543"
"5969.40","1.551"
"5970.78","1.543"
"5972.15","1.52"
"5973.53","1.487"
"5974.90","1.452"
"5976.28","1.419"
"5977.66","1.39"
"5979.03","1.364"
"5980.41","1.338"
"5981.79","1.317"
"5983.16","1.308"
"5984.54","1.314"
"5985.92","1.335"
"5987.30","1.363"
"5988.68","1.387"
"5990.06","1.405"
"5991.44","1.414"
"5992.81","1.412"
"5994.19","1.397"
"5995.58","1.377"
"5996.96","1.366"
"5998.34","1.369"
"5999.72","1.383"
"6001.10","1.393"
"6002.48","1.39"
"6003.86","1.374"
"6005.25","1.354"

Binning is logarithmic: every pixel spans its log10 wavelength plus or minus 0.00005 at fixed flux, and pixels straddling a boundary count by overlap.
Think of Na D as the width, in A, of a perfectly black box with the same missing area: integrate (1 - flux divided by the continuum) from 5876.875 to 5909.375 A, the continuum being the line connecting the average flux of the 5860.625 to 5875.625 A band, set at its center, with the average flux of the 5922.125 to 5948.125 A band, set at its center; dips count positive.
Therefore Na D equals 0.34 A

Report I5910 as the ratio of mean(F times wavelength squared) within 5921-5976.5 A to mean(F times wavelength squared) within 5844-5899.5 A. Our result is 1.06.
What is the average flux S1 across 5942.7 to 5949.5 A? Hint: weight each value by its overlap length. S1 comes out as 1.45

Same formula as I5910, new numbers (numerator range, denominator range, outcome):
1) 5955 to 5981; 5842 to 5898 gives 1.09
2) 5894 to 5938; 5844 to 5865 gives 1.01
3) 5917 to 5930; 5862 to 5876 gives 1.04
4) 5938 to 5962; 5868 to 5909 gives 1.04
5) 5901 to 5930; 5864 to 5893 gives 1.08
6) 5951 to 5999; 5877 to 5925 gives 1.03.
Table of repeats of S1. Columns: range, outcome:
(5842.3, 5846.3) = 1.45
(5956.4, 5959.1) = 1.49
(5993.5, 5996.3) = 1.38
